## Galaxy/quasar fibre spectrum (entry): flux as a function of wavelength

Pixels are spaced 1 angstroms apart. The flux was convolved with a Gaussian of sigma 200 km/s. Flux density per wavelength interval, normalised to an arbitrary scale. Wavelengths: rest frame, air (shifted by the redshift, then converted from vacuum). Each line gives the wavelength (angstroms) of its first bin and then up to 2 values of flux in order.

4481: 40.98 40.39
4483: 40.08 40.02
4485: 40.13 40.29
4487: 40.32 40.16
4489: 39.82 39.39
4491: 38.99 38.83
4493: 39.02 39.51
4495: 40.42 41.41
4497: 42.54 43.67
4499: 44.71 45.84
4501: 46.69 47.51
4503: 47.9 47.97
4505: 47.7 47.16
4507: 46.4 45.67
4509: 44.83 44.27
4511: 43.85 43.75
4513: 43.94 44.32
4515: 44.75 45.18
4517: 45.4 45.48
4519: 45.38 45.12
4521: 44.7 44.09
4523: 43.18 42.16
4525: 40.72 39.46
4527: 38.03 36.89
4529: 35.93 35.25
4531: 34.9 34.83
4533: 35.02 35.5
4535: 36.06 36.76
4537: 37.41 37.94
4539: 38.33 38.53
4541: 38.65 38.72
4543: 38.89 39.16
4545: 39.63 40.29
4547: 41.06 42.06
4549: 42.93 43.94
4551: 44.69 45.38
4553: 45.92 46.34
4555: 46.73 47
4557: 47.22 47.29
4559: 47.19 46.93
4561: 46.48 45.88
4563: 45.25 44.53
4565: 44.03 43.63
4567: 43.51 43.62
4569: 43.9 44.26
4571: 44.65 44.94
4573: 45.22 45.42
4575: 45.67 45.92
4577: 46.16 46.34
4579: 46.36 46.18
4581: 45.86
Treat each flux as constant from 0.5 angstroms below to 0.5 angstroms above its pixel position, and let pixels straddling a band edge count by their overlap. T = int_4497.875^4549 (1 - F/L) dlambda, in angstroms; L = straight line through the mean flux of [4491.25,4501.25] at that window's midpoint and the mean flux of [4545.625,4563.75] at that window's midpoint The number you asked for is 1.9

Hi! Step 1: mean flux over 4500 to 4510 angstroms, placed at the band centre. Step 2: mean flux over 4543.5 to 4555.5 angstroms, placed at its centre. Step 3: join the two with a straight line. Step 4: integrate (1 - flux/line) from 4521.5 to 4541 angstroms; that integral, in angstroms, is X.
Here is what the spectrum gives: 2.9 angstroms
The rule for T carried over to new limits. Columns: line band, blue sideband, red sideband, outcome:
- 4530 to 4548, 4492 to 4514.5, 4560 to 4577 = 2.77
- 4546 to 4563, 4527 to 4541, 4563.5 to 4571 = -1.71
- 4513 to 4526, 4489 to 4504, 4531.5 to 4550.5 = -1.08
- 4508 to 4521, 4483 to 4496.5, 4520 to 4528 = -1.12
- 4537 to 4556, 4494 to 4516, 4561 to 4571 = 1.24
